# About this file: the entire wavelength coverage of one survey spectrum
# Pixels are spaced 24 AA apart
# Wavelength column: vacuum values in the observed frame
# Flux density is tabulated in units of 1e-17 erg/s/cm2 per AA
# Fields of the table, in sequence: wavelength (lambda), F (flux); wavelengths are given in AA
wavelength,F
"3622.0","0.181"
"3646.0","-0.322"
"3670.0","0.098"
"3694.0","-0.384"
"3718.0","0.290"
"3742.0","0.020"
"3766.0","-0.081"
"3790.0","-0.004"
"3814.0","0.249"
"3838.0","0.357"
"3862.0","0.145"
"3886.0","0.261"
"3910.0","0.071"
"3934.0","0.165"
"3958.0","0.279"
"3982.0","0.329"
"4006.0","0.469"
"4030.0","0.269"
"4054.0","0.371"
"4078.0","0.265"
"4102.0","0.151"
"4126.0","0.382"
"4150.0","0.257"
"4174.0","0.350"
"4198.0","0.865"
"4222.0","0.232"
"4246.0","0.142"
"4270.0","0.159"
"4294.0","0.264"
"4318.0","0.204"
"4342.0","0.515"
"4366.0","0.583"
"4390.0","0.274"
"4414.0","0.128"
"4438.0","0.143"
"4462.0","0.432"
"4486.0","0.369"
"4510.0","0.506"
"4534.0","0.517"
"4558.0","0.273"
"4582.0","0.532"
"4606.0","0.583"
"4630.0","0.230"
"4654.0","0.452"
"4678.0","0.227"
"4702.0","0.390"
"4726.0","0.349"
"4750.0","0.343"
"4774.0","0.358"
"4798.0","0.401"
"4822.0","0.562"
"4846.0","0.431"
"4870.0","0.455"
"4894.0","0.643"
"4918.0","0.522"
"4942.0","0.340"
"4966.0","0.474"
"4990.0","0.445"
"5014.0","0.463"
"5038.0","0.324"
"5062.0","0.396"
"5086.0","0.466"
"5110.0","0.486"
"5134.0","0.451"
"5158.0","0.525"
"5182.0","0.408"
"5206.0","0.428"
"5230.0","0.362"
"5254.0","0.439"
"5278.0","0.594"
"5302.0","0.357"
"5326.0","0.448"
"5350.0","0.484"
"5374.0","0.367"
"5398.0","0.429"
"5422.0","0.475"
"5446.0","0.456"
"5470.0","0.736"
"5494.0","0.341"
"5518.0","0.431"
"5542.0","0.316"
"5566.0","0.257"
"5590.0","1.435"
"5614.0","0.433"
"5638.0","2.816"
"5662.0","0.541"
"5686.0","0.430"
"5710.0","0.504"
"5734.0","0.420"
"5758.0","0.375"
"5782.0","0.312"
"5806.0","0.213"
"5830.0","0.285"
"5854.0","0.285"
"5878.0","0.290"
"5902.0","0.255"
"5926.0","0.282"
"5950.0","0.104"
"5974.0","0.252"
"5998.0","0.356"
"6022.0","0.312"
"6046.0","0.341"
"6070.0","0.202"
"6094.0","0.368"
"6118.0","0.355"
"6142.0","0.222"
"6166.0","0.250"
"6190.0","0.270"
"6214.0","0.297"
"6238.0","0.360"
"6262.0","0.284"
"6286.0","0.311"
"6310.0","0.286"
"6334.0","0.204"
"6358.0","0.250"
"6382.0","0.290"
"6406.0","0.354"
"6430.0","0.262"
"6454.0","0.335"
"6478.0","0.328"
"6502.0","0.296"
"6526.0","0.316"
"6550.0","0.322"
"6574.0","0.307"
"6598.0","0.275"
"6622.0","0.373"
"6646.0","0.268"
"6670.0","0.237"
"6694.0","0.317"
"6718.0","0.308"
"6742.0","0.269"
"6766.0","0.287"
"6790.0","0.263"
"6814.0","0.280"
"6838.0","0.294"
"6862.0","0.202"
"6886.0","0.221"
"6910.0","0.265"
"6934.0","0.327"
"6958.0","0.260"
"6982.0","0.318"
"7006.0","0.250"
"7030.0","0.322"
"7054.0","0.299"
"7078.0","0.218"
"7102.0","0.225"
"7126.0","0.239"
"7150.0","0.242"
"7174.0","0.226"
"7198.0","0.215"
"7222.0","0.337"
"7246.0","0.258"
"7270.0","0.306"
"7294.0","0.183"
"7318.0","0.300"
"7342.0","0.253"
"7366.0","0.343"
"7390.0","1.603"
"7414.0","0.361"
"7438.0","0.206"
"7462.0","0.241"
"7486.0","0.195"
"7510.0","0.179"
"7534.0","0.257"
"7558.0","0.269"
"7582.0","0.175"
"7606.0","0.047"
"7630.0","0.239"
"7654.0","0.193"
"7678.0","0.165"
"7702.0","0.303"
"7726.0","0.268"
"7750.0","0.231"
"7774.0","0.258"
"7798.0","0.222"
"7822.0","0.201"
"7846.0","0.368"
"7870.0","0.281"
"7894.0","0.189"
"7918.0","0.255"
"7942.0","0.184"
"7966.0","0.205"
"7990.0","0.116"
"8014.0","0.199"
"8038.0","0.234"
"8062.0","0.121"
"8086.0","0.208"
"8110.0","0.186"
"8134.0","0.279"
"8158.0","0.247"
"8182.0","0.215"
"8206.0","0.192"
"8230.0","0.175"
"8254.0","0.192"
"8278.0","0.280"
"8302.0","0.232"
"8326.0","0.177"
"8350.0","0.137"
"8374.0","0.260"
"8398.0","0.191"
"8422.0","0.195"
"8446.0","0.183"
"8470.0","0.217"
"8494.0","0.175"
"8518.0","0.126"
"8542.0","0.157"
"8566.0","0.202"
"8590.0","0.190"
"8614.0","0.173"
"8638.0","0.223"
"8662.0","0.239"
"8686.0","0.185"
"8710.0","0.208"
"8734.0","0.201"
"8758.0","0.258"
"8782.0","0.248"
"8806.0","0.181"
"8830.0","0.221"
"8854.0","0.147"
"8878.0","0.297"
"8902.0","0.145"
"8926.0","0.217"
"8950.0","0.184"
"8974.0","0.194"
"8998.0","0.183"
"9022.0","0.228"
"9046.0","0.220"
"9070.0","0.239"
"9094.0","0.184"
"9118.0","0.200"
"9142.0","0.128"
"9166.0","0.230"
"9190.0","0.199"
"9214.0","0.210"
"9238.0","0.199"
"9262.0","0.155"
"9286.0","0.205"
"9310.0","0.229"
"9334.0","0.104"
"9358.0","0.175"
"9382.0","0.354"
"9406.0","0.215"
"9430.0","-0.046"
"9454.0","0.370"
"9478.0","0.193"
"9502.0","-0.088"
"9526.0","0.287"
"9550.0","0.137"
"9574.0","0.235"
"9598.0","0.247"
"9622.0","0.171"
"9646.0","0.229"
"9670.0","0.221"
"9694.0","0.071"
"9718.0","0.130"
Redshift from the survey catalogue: 0.13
